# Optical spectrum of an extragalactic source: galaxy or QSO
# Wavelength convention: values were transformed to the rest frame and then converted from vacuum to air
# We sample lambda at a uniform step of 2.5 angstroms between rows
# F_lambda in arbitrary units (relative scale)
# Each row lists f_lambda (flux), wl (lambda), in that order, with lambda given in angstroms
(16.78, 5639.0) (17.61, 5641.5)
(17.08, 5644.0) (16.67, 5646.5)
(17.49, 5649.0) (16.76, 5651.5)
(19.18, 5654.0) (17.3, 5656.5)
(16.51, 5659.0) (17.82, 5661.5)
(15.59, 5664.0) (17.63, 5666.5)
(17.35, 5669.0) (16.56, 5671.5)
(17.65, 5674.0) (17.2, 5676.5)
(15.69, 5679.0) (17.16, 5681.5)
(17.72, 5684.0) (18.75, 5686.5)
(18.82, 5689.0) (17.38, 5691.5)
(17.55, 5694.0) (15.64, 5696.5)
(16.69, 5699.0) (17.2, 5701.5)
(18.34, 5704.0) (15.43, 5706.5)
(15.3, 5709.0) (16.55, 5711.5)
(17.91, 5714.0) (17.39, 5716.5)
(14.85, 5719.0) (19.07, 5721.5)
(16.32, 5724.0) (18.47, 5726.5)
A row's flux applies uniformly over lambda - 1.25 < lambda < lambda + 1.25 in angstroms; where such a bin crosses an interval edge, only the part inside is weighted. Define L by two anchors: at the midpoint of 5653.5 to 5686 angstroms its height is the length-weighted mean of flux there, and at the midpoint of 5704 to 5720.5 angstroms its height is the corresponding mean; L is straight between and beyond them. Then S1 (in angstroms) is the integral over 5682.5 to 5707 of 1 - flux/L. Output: -1.0 angstroms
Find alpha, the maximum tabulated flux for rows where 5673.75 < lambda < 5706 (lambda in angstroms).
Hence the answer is 18.82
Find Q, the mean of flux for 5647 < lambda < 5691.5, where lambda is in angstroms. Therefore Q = 17.4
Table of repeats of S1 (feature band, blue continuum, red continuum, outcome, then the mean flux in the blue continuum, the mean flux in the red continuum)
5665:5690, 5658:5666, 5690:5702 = -0.9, 16.7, 16.9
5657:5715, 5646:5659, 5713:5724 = 0.8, 17.4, 17.2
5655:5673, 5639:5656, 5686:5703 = 0.4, 17.4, 17.4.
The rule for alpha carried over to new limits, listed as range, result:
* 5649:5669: 19.18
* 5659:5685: 17.82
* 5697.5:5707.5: 18.34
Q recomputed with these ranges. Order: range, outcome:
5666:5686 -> 17.2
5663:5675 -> 17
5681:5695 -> 17.9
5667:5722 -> 17.1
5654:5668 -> 17.2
